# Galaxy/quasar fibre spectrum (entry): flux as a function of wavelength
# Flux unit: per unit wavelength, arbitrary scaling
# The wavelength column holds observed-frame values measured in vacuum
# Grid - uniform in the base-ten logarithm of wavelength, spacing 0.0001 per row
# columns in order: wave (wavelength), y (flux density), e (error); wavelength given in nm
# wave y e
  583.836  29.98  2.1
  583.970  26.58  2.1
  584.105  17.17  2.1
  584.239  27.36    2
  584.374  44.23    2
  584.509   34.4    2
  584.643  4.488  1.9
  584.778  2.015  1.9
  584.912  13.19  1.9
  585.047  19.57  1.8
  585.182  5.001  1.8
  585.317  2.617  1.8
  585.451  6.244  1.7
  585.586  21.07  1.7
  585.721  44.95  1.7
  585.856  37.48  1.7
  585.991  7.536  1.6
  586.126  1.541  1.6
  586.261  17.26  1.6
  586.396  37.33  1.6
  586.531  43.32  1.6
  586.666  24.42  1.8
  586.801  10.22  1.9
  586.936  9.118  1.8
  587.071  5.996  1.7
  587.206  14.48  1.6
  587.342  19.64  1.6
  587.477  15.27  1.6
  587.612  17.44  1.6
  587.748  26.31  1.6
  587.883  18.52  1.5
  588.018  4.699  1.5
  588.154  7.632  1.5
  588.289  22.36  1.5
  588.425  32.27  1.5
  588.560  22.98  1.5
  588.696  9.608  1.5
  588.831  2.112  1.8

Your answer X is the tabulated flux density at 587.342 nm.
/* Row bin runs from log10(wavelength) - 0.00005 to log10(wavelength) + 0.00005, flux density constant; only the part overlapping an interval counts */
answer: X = 19.64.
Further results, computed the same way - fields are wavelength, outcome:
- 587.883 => 18.52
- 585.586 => 21.07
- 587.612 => 17.44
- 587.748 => 26.31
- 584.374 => 44.23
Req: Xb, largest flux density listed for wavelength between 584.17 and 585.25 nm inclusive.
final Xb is 44.23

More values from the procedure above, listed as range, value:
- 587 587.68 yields 19.64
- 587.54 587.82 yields 26.31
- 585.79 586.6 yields 43.32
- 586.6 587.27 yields 24.42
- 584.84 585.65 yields 21.07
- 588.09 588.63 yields 32.27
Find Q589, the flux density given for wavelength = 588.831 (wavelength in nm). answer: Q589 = 2.112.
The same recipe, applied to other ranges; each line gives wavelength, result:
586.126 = 1.541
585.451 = 6.244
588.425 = 32.27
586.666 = 24.42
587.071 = 5.996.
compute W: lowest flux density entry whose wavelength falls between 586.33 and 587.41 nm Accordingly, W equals 5.996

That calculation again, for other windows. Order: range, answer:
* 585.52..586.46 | 1.541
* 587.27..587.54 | 15.27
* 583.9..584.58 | 17.17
